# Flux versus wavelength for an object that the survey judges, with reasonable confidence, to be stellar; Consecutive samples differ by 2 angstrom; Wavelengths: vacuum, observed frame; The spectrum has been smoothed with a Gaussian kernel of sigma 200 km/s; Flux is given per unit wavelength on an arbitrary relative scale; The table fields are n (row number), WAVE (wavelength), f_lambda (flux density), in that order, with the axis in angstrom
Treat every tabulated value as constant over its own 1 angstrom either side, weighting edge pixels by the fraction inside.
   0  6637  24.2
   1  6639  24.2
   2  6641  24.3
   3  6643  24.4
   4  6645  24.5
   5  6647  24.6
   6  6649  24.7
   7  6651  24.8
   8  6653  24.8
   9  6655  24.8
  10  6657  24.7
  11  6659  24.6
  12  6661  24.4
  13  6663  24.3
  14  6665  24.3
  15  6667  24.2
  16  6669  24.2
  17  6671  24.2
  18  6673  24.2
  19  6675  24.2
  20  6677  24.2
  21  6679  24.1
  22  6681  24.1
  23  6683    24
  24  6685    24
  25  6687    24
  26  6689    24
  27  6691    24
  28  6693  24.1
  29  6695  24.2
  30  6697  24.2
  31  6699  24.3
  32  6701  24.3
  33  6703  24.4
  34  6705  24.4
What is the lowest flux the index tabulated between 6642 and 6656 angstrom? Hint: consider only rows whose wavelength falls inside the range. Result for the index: 24.4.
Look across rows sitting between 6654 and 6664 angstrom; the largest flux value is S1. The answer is 24.8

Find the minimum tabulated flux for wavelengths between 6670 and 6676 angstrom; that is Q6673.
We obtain 24.2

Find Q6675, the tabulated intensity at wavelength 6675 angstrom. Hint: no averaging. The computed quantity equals 24.2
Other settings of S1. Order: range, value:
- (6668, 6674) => 24.2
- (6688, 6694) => 24.1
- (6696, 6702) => 24.3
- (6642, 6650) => 24.7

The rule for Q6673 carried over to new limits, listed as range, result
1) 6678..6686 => 24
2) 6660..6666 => 24.3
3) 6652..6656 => 24.8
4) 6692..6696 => 24.1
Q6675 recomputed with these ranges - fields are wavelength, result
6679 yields 24.1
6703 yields 24.4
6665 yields 24.3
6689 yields 24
